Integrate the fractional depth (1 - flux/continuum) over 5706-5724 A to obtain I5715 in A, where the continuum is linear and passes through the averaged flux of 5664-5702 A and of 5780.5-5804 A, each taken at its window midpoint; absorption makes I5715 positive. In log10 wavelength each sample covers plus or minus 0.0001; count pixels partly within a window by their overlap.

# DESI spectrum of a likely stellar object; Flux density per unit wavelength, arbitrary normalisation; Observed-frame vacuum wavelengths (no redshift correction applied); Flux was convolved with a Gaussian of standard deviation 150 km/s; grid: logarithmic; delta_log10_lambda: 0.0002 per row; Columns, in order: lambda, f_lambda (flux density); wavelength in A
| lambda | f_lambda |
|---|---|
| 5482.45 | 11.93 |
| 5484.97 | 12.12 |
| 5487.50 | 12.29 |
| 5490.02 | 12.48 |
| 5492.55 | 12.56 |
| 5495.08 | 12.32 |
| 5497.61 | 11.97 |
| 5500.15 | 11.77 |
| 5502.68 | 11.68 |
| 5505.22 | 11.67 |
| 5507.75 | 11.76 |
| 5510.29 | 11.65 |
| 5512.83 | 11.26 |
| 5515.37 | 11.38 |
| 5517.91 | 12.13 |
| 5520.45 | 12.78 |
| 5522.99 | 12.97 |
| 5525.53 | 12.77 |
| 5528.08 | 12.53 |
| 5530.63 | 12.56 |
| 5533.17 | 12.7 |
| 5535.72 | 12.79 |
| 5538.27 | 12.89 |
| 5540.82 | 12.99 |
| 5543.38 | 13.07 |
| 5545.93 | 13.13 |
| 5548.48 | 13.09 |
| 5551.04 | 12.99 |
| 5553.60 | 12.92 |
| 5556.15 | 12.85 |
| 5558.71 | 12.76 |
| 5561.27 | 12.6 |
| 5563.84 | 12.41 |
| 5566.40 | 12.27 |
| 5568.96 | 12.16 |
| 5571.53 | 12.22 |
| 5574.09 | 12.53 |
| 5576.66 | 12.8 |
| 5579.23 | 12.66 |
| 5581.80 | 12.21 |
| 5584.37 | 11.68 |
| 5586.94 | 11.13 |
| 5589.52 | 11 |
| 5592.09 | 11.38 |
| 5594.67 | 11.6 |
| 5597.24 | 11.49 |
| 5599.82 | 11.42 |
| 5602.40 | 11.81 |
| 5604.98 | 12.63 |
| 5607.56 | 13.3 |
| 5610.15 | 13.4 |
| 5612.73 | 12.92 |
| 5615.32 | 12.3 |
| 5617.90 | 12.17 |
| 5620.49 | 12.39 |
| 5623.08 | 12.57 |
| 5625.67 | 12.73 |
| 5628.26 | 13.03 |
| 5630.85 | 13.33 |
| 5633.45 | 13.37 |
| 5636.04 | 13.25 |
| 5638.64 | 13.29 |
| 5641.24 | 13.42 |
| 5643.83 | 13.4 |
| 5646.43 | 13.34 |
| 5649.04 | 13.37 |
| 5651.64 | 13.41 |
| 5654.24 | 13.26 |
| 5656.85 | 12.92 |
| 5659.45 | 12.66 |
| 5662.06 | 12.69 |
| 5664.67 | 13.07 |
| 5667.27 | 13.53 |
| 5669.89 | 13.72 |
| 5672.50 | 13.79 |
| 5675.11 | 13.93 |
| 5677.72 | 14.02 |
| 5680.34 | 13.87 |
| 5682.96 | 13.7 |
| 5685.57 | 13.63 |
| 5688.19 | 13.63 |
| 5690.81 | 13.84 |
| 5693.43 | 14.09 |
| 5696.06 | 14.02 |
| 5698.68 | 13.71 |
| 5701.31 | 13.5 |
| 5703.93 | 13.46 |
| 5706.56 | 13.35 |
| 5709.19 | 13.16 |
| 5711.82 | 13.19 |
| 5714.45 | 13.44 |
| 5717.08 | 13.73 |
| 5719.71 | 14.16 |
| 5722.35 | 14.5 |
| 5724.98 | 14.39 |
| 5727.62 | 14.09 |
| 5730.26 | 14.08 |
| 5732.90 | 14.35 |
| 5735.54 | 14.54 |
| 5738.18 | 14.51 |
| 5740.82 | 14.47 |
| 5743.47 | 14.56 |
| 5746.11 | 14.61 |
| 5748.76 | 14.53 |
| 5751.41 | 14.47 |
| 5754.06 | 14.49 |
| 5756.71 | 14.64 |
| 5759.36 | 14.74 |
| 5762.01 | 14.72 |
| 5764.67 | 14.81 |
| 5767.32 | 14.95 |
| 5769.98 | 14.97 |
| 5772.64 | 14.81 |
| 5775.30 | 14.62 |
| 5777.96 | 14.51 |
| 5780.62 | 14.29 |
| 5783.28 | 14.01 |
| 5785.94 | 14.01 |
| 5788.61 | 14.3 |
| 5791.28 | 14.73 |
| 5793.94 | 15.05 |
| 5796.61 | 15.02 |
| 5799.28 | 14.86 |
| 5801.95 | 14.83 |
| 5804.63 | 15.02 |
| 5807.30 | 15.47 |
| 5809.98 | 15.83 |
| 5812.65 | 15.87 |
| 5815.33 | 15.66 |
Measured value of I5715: 0.4 A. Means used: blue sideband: 13.8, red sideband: 14.6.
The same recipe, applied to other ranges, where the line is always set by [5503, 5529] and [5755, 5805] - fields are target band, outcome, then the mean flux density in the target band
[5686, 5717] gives 0.7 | 13.6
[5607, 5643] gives 0.5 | 13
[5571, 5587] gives 0.5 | 12.3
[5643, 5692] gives 0.4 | 13.5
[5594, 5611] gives 0.9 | 12.2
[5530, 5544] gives -0.6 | 12.8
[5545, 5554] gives -0.5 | 13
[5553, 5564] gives -0.2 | 12.7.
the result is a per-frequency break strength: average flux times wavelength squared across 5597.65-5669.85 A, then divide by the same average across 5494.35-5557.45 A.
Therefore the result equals 1.1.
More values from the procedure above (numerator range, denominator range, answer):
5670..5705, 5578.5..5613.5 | 1.18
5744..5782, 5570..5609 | 1.30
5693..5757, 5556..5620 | 1.21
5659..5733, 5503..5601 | 1.17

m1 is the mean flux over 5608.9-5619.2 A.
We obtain 12.7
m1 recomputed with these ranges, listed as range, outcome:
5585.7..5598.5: 11.3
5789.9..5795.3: 14.9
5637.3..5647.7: 13.4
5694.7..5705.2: 13.7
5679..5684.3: 13.8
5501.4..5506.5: 11.7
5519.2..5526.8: 12.9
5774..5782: 14.5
